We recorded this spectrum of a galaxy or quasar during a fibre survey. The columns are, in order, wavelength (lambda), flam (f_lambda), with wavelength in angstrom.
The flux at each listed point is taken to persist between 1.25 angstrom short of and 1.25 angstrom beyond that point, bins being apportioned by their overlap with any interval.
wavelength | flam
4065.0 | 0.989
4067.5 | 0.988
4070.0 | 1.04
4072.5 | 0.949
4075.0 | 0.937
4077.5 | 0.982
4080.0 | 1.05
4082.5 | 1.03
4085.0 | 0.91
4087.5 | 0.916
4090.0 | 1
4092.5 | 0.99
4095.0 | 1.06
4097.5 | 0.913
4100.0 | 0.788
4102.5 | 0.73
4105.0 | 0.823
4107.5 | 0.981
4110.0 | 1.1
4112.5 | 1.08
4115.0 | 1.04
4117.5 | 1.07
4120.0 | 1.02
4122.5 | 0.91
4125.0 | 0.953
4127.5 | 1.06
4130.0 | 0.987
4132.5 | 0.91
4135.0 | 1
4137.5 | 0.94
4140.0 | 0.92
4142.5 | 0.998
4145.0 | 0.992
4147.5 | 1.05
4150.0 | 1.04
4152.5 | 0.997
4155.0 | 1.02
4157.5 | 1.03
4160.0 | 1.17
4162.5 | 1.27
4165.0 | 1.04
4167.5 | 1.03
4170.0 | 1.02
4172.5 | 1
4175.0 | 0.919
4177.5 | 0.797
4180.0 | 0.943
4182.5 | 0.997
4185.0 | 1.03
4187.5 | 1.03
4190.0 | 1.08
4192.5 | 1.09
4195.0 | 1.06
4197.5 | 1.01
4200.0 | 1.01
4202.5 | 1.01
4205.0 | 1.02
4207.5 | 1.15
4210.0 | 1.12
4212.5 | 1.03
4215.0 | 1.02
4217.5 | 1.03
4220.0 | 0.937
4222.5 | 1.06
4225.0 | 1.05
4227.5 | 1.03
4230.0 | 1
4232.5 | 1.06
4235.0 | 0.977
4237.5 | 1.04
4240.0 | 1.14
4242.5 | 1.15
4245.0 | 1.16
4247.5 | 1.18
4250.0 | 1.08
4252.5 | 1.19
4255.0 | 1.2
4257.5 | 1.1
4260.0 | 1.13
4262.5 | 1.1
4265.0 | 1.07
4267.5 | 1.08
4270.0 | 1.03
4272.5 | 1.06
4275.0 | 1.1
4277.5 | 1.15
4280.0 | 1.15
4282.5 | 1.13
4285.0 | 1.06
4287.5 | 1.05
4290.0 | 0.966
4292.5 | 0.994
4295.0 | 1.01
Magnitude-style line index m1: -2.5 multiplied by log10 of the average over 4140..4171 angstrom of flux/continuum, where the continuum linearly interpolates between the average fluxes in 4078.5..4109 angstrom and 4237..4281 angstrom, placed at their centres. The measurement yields -0.05 mag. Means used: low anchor 0.934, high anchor 1.12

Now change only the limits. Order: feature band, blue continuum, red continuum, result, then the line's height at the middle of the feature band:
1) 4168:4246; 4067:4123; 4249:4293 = 0.019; 1.05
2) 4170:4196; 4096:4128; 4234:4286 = 0.038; 1.03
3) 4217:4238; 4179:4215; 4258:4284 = 0.048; 1.07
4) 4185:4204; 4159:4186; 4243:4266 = 0.009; 1.05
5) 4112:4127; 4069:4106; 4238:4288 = -0.042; 0.973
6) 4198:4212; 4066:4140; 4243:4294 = -0.008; 1.05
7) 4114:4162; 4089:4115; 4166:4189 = -0.052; 0.963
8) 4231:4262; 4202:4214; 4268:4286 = -0.031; 1.08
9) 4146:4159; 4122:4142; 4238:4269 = -0.041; 0.991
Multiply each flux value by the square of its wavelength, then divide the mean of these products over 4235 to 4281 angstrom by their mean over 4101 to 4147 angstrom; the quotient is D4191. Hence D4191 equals 1.22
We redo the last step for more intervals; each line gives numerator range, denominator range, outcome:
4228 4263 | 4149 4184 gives 1.13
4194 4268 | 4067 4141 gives 1.18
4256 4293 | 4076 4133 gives 1.21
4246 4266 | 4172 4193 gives 1.19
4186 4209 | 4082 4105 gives 1.21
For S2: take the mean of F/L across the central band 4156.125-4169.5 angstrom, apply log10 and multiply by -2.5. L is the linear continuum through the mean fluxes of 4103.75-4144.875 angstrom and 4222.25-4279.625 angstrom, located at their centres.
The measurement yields -0.08 mag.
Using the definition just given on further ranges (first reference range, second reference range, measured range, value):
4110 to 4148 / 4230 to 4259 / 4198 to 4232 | 0.05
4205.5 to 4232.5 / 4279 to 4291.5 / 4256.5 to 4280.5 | -0.03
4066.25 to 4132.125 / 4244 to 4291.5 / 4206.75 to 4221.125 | 0.02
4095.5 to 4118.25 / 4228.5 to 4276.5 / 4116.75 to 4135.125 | -0.02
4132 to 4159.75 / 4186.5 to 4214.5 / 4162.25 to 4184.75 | 0.04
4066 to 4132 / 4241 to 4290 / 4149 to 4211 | 0.00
